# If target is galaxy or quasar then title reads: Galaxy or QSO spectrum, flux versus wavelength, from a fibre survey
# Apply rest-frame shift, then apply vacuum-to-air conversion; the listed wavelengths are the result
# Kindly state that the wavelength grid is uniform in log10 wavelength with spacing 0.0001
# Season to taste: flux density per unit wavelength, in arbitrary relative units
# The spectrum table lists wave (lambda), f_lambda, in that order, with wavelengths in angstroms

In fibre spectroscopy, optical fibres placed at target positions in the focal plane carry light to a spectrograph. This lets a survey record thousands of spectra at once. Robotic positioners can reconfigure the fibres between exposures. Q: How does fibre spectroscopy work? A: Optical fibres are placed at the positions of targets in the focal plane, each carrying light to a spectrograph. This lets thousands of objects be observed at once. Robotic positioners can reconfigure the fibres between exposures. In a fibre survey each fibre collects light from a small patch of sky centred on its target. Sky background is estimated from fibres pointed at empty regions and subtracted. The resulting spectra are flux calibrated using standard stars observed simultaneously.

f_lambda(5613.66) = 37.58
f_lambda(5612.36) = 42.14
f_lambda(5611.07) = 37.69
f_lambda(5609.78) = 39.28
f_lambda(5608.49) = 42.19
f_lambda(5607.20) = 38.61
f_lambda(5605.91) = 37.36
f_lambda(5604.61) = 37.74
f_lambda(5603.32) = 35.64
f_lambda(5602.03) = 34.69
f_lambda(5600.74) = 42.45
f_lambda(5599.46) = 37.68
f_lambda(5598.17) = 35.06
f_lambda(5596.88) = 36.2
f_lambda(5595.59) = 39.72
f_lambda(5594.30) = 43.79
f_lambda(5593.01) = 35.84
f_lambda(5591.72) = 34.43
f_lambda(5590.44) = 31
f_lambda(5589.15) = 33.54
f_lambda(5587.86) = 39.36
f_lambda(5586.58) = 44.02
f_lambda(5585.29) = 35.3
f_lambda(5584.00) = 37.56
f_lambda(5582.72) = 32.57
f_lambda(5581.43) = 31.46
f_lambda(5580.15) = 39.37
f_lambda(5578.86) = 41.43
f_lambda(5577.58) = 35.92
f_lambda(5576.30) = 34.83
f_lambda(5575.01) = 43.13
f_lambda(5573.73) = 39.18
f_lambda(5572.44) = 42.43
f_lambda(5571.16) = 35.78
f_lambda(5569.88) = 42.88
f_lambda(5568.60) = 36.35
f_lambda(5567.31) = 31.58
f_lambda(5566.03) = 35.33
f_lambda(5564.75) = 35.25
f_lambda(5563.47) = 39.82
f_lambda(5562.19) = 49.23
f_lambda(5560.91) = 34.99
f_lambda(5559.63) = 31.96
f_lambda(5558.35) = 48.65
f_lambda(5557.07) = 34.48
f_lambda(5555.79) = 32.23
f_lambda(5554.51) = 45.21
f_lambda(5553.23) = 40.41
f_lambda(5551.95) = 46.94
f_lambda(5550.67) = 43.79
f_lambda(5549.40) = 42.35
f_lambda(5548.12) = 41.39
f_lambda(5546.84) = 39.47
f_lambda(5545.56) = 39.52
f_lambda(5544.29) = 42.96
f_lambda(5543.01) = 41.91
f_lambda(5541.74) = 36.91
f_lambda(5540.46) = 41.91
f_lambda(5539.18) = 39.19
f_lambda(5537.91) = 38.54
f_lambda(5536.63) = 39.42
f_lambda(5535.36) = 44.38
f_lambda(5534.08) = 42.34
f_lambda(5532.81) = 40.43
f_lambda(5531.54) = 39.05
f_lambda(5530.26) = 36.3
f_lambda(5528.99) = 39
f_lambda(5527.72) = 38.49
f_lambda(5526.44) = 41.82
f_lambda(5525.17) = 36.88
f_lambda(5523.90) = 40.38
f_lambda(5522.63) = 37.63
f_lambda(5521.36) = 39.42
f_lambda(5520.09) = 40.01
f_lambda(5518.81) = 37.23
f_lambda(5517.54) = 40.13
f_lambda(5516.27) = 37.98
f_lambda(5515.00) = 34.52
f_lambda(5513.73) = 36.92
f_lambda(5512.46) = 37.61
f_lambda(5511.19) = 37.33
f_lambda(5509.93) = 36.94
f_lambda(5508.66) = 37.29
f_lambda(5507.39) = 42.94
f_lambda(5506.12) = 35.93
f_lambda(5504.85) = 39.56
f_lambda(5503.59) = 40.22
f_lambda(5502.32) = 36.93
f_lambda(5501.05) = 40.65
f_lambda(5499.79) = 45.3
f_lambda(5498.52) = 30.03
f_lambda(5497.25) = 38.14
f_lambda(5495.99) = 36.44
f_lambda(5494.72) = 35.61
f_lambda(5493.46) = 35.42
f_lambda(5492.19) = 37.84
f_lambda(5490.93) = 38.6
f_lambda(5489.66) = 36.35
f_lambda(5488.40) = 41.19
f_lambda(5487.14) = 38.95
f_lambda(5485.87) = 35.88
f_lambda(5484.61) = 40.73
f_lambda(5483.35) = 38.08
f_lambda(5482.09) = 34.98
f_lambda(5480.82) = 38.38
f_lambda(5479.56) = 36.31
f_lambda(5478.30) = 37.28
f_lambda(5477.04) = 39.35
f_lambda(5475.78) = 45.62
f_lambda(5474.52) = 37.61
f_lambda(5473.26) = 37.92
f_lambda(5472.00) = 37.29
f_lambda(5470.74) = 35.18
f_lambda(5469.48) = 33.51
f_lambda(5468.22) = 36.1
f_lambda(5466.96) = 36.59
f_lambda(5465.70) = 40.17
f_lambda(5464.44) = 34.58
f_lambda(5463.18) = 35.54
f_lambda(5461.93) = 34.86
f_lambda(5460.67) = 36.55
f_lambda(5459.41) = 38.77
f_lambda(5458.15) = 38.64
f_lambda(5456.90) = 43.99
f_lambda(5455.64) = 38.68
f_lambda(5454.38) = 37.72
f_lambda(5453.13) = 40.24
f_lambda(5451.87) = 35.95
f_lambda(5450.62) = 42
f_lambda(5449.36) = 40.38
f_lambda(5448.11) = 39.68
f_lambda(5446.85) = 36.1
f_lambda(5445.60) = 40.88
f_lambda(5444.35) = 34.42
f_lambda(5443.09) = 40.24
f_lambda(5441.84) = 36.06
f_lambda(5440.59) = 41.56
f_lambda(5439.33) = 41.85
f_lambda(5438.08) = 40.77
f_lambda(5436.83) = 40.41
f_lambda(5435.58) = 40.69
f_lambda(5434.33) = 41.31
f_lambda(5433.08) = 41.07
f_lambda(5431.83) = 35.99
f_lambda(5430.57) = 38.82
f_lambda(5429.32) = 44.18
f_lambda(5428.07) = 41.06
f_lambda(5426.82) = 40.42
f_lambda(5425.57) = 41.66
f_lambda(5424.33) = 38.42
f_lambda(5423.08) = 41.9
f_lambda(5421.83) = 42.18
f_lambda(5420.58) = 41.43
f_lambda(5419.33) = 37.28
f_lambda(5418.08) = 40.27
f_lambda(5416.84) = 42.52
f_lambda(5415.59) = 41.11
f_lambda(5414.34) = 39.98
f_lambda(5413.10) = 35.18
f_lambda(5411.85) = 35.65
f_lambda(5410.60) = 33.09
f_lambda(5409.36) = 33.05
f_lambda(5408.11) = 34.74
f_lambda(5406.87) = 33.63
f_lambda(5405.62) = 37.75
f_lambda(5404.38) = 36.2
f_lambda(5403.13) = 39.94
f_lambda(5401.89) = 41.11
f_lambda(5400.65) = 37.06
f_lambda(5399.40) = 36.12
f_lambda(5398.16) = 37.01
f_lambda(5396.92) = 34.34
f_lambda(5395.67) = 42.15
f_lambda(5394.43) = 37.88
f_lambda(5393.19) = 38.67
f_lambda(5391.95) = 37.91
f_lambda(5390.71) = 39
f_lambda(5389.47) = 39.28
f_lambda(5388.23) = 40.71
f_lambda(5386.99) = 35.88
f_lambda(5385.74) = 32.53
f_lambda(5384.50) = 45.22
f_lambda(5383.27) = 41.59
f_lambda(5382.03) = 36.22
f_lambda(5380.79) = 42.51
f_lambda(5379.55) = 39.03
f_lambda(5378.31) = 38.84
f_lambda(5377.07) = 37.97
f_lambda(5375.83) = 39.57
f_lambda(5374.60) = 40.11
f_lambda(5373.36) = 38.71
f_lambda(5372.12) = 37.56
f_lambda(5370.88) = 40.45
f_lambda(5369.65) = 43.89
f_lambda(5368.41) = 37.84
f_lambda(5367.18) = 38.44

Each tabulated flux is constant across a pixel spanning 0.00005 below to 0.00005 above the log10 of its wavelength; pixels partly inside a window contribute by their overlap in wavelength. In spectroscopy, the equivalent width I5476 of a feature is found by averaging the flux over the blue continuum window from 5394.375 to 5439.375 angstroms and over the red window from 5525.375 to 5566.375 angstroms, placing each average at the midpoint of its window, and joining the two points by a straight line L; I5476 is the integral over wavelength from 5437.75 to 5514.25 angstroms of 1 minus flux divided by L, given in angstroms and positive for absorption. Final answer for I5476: 2.5 angstroms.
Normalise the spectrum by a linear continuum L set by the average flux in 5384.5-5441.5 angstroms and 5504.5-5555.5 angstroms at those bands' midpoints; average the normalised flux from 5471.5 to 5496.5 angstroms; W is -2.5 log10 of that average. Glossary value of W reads 0.038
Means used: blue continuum 38.8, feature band 38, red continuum 39.7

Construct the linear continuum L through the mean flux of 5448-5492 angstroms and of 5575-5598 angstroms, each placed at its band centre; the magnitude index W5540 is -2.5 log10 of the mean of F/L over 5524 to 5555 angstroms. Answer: -0.093 mag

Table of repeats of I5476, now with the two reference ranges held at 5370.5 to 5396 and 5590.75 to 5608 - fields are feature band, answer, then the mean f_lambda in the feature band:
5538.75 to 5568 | -1.5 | 39.8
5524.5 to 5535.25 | -0.4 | 39.5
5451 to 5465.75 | 0.2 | 38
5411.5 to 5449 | -1.0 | 39.8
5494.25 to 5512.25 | 0.1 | 38.1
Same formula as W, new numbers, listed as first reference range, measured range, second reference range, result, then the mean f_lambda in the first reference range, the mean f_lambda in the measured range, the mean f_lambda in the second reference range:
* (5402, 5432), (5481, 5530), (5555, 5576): 0.01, 38.7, 38.1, 38.3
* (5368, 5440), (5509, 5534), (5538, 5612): 0.01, 39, 38.4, 38.6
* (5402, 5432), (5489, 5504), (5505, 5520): 0.01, 38.7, 37.6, 37.8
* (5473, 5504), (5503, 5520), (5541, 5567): 0.02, 38.1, 38.1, 40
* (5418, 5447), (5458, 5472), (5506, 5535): 0.09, 40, 36.4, 38.6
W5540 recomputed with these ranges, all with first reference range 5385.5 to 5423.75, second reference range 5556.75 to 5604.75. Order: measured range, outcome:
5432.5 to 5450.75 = -0.05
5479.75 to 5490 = -0.01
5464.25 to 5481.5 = 0.01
